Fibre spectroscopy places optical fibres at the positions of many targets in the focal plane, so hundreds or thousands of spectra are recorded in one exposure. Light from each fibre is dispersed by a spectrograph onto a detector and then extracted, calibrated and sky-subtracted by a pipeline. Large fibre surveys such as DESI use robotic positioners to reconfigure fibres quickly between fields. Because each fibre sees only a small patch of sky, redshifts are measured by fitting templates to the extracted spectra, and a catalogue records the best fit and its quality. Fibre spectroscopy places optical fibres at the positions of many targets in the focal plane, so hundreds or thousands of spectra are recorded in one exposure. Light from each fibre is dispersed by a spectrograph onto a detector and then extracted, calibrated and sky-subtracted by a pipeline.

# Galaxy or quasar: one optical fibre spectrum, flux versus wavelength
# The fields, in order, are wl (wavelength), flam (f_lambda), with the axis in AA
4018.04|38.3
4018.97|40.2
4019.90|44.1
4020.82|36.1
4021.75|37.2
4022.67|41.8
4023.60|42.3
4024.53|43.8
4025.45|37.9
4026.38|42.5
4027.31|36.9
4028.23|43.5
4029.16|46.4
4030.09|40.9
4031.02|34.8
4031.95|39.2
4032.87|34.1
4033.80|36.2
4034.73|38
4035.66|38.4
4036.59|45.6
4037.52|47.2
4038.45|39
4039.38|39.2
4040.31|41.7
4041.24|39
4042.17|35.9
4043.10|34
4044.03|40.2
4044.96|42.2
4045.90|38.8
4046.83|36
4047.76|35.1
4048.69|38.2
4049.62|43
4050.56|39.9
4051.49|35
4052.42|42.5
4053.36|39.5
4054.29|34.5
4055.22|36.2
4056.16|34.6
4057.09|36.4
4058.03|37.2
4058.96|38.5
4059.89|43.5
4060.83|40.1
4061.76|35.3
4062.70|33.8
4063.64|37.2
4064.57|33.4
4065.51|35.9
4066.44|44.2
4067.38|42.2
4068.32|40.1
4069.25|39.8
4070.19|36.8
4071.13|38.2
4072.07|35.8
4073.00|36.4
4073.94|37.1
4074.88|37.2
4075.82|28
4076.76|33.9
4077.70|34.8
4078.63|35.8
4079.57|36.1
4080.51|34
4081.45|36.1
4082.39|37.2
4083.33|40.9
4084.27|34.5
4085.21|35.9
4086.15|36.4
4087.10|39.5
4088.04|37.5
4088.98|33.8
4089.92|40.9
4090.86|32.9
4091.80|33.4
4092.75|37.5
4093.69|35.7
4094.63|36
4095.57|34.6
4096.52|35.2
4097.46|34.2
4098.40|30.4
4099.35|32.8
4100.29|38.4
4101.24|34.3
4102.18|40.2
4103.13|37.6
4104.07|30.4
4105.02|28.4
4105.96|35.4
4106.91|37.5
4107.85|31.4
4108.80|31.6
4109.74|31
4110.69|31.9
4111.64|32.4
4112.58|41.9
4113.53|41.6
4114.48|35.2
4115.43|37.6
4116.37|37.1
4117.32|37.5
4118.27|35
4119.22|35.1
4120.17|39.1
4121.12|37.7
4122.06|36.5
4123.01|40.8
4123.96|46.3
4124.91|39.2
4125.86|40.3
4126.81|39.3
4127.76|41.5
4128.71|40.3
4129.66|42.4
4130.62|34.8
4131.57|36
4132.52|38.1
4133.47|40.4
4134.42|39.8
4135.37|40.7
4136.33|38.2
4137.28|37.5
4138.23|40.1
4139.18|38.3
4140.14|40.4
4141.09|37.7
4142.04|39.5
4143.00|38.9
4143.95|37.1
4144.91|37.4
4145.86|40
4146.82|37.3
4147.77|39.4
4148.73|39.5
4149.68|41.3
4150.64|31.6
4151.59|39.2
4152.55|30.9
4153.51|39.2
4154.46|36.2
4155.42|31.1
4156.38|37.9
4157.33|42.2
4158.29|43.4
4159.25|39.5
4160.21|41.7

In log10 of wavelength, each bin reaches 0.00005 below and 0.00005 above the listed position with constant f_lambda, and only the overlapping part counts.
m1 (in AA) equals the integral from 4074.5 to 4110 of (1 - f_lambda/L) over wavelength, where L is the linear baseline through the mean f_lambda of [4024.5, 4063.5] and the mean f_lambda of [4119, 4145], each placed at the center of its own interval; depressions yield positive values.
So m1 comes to 3.6 AA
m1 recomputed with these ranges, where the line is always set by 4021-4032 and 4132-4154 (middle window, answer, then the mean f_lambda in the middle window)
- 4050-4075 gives 1.3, 37.8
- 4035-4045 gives 0.0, 40.1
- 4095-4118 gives 2.4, 34.9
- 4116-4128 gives 0.0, 38.8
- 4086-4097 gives 0.9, 36.1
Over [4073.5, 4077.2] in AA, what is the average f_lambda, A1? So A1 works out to 34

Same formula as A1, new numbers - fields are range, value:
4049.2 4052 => 39.3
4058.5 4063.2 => 38.2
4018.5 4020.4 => 41.9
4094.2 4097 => 35.2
